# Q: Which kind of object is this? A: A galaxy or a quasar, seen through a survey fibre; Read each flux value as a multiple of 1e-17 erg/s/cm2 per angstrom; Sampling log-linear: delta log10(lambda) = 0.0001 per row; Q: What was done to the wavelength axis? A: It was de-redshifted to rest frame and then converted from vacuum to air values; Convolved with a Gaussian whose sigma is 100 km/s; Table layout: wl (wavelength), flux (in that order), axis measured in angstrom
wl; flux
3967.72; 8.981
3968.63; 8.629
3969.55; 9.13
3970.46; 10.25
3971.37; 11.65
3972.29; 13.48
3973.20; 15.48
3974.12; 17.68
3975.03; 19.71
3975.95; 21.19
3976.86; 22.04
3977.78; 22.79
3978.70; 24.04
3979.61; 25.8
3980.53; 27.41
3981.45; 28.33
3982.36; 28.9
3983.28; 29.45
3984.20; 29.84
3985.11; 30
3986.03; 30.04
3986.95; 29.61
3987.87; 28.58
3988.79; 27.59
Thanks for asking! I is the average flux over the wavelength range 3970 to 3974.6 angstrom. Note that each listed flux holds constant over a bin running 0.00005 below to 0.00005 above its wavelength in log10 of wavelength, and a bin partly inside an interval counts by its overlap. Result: 13.8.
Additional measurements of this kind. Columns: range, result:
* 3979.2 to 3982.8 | 27.6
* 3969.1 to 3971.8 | 10.4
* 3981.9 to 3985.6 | 29.6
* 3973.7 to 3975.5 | 18.7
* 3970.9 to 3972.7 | 12.5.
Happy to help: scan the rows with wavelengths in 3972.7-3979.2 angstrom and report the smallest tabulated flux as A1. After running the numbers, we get 15.48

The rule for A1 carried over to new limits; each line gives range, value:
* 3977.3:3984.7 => 22.79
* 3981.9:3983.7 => 28.9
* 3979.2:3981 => 25.8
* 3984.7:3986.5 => 30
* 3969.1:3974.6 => 9.13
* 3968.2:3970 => 8.629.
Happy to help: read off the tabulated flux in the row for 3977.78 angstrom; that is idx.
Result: 22.79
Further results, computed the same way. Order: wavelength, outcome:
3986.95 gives 29.61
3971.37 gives 11.65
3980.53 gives 27.41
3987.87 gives 28.58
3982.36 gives 28.9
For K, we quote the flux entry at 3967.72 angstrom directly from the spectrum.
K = 8.981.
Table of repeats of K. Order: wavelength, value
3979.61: 25.8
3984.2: 29.84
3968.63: 8.629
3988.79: 27.59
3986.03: 30.04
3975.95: 21.19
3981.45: 28.33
